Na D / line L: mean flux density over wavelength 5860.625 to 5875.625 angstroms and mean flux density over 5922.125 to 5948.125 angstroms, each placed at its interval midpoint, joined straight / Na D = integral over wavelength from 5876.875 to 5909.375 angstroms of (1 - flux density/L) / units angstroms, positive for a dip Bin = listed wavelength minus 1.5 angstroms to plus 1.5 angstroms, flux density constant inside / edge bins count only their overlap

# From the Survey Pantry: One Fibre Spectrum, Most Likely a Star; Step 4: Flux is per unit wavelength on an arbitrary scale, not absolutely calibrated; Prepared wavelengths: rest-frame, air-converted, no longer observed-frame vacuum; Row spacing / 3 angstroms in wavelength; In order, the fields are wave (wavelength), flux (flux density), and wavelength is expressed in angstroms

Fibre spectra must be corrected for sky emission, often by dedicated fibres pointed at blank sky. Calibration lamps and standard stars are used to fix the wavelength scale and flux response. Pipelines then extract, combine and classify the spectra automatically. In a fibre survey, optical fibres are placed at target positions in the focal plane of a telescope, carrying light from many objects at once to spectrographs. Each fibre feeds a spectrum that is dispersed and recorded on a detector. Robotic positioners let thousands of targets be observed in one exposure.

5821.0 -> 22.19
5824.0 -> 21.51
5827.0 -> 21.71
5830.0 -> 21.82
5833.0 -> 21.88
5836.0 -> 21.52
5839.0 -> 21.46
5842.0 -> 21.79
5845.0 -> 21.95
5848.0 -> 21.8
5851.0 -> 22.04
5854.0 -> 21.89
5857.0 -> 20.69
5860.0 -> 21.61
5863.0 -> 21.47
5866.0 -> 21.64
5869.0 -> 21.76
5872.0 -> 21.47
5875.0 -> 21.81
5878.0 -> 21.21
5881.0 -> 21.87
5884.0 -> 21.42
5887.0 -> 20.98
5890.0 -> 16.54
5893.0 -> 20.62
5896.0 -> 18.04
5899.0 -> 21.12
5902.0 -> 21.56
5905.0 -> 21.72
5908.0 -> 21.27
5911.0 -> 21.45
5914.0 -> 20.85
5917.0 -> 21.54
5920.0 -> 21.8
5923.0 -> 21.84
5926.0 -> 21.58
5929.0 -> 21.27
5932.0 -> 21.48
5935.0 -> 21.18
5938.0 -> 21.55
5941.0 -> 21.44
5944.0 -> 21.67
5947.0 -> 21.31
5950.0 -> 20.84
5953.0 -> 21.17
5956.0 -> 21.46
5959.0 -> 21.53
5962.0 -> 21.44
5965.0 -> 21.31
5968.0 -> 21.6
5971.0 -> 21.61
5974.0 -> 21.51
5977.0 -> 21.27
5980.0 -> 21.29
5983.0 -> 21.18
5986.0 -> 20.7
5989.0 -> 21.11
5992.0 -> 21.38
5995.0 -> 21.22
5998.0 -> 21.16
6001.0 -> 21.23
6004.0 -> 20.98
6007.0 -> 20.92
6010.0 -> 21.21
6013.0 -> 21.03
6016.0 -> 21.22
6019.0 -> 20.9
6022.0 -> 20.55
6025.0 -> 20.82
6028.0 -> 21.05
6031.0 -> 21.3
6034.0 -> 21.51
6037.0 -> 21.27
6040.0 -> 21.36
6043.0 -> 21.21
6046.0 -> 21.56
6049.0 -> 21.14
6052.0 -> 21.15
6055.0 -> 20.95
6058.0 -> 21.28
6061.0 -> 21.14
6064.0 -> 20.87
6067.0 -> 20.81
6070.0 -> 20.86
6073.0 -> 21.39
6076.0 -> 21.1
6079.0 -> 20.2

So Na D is 1.5 angstroms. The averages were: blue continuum 21.6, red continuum 21.5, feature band 20.6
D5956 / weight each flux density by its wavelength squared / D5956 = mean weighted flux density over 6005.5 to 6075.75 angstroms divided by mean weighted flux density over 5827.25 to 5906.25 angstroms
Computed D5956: 1.05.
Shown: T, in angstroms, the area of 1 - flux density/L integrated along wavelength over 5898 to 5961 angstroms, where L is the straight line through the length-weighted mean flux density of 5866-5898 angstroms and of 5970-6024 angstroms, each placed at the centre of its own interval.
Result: -1.7 angstroms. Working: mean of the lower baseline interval 20.6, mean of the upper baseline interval 21.1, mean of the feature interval 21.4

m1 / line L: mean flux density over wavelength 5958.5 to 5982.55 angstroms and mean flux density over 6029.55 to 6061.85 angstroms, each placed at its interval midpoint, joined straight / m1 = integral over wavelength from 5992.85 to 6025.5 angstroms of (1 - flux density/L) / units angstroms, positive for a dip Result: 0.5 angstroms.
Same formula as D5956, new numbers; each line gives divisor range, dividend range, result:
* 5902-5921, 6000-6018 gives 1.02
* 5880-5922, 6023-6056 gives 1.07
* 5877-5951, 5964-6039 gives 1.04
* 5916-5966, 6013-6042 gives 1.01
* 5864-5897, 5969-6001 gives 1.06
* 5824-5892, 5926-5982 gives 1.03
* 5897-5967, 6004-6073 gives 1.02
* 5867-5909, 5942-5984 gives 1.05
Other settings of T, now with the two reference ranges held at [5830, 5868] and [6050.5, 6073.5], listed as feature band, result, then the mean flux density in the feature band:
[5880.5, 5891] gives 0.65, 20.2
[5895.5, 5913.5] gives 0.40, 21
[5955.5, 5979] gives -0.16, 21.5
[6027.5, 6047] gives -0.20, 21.3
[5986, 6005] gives 0.08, 21.1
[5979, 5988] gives 0.09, 21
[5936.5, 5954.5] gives 0.04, 21.3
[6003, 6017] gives 0.08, 21.1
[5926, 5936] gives 0.03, 21.4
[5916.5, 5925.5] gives -0.12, 21.7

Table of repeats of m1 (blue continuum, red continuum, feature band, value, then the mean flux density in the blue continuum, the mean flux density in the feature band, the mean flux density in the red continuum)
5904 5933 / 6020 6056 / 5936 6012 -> 0.2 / 21.5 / 21.3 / 21.2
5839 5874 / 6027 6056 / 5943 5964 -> 0.1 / 21.6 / 21.3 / 21.3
